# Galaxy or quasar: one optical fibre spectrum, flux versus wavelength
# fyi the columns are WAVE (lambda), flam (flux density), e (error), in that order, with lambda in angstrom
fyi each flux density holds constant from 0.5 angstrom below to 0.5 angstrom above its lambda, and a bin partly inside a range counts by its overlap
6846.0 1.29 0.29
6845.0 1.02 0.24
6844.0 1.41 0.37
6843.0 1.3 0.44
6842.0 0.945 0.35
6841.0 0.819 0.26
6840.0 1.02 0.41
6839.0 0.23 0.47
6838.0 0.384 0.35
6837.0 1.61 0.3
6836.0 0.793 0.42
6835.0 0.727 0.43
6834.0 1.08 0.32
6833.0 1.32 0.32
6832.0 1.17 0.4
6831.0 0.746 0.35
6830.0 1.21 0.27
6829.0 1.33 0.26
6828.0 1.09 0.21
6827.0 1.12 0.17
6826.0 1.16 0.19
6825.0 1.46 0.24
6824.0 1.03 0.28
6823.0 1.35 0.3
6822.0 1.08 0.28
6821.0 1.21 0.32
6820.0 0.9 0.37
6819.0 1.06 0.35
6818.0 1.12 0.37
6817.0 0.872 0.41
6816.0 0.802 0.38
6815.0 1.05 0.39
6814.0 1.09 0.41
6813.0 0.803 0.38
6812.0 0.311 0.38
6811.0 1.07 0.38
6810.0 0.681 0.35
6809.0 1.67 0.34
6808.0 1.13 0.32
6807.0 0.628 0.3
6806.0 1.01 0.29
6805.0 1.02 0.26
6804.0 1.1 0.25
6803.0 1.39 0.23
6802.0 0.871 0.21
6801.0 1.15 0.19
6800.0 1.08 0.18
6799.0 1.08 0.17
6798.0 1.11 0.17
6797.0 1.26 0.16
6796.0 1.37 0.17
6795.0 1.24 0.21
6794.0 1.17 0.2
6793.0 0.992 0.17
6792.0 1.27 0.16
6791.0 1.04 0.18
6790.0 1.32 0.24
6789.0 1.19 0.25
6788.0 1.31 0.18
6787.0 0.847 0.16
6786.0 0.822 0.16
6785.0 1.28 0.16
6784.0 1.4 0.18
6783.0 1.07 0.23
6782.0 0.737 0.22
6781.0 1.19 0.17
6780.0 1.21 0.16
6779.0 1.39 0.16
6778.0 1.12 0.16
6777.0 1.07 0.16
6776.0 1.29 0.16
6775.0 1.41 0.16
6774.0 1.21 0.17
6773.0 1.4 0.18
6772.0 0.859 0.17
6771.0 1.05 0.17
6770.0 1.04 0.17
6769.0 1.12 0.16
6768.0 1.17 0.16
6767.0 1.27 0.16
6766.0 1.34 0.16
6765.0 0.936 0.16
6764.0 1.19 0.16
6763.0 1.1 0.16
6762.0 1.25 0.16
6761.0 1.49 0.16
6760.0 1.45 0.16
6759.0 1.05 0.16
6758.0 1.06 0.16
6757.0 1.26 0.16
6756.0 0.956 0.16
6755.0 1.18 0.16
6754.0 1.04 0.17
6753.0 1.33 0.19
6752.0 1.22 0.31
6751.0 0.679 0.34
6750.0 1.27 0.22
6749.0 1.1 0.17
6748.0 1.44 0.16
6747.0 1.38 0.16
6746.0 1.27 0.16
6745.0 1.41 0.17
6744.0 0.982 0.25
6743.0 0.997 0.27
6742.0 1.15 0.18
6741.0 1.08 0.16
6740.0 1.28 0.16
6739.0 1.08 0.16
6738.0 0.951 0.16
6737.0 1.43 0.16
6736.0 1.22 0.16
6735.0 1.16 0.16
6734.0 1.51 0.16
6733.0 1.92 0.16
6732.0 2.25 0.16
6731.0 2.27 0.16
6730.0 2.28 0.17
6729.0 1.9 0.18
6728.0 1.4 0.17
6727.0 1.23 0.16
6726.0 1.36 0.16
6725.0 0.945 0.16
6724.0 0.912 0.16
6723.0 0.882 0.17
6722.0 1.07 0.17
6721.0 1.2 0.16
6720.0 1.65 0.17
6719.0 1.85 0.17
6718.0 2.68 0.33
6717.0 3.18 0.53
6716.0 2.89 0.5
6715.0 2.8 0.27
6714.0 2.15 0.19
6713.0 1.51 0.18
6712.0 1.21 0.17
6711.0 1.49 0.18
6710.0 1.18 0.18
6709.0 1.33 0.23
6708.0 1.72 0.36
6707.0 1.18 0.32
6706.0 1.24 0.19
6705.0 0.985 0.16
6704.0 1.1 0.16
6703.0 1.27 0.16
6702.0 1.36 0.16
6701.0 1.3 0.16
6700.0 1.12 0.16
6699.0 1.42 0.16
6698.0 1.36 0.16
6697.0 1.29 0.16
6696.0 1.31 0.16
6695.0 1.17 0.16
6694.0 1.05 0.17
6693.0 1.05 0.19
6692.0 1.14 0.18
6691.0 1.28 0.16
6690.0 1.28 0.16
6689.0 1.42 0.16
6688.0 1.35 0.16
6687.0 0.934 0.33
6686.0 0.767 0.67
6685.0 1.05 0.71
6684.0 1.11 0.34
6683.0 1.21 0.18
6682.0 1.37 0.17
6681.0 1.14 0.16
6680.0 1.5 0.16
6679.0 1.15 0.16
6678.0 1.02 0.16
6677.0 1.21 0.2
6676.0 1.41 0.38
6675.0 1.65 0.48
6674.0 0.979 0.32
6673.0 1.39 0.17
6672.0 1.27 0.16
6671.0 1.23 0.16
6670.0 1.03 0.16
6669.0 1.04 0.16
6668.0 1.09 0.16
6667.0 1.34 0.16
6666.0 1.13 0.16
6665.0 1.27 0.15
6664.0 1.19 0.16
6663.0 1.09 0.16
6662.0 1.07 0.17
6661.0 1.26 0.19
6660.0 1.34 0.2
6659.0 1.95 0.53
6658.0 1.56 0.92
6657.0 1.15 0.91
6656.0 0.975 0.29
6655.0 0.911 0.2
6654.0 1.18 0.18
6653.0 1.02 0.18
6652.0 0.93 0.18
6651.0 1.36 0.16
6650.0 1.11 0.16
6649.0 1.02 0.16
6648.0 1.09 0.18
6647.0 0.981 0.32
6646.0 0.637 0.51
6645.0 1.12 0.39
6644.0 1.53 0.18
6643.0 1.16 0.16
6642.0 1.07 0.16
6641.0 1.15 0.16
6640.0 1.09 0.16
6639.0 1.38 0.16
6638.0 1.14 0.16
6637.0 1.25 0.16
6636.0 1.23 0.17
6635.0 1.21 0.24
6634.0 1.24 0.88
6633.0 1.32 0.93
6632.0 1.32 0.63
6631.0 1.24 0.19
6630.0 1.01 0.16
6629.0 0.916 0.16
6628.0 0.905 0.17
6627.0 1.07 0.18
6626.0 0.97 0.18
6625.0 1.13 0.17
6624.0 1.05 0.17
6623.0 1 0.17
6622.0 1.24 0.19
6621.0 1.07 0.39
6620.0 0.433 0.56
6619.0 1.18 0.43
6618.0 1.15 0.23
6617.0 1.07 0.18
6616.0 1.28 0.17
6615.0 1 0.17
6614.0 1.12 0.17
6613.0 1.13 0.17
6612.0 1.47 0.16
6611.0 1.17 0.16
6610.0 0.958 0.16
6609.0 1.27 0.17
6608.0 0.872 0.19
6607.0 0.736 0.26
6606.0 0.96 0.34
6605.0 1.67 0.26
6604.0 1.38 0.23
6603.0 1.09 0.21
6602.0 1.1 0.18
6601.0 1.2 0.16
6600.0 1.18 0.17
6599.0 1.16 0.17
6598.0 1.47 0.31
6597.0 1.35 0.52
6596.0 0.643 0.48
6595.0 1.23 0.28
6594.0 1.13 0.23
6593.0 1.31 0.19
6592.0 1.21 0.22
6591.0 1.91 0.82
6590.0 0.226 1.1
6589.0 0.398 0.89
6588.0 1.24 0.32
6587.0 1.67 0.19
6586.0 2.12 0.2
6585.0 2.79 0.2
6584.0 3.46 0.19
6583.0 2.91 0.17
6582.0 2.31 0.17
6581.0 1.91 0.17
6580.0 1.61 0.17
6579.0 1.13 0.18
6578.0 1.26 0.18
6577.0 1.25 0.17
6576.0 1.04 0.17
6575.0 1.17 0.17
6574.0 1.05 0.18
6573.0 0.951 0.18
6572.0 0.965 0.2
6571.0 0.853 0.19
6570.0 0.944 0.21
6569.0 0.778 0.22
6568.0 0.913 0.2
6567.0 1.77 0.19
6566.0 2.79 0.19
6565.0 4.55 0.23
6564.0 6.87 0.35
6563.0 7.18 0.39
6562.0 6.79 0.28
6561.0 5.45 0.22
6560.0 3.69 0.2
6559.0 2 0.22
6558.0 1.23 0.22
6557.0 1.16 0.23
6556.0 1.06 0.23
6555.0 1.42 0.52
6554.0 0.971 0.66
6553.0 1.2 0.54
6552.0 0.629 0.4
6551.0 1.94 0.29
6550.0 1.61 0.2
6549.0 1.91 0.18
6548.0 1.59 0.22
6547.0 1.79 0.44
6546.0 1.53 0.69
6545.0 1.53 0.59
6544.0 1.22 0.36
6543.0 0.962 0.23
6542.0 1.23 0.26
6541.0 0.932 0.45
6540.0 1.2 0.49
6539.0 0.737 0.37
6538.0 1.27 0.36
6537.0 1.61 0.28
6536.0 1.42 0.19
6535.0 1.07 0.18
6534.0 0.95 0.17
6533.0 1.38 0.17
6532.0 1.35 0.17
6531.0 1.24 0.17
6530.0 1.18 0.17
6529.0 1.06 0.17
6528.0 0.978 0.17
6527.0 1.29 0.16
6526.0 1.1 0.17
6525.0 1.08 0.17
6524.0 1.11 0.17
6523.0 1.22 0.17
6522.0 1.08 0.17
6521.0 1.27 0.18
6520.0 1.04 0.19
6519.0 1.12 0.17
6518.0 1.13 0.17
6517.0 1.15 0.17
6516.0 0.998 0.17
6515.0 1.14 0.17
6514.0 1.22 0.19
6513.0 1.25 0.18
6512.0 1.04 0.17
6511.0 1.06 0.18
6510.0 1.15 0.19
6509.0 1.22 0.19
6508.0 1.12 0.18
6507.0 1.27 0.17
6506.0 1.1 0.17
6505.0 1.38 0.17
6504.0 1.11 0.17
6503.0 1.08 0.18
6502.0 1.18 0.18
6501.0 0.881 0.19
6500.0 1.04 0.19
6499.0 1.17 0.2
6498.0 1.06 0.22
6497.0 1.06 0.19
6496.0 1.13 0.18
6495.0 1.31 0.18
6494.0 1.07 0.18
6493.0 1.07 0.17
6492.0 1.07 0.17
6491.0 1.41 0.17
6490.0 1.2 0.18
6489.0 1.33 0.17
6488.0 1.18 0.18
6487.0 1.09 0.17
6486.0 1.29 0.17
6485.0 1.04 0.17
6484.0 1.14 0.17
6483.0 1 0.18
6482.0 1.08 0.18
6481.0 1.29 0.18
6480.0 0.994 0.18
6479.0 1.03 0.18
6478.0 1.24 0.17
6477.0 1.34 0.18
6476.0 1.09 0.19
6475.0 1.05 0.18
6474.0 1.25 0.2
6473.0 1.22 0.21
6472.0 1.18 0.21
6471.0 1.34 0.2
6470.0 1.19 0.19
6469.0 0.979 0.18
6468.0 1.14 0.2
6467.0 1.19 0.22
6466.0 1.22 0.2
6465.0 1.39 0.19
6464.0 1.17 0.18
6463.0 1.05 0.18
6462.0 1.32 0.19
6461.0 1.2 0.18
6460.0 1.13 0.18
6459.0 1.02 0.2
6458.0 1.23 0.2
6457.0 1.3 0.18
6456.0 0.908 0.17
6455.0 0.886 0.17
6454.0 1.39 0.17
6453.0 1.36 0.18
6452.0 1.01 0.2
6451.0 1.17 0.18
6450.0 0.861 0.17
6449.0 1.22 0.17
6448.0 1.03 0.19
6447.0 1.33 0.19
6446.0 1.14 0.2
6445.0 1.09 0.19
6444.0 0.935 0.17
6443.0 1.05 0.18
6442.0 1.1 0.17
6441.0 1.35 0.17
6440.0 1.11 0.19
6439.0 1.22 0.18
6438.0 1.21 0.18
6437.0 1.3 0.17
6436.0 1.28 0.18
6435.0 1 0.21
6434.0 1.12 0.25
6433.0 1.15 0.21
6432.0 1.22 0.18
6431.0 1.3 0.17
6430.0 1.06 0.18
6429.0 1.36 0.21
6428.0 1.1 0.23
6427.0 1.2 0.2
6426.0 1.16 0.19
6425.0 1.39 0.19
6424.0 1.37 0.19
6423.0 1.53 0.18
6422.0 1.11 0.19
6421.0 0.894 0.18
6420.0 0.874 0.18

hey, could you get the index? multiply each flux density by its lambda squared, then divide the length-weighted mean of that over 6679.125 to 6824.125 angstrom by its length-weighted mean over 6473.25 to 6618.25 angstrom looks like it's 0.9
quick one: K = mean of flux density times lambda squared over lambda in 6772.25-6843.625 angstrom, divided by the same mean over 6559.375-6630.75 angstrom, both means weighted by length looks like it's 0.7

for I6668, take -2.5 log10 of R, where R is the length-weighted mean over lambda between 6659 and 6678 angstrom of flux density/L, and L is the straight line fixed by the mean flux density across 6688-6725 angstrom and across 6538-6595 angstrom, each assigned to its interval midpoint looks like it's 0.263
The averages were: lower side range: 1.87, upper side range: 1.46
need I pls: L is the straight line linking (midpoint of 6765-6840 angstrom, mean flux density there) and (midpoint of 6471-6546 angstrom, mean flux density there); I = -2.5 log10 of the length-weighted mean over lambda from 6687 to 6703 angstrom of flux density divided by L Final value -0.126 mag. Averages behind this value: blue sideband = 1.16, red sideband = 1.09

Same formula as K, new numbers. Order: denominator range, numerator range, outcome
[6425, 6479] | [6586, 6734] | 1.16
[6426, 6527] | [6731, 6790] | 1.15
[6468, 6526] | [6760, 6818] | 1.06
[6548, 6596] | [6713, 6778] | 0.74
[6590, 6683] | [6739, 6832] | 1.01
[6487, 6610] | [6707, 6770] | 1.00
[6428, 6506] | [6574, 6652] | 1.13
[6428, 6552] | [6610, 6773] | 1.13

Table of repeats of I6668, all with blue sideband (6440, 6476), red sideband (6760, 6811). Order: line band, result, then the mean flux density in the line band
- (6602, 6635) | 0.04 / 1.11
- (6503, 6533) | 0.00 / 1.16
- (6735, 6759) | -0.01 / 1.16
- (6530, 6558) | -0.12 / 1.29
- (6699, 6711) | -0.11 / 1.27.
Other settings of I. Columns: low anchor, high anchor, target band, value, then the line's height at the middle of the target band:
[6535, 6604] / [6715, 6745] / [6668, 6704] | 0.31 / 1.61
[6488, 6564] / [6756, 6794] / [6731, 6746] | -0.11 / 1.21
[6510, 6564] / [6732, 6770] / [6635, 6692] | 0.17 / 1.39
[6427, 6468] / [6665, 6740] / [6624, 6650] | 0.19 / 1.33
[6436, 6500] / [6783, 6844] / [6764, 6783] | -0.08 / 1.08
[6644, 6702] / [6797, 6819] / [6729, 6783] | -0.16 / 1.08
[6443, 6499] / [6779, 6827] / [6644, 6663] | -0.04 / 1.12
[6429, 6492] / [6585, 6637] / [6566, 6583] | -0.15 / 1.16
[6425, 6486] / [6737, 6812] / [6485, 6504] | 0.02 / 1.16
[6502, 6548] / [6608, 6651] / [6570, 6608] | -0.19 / 1.14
